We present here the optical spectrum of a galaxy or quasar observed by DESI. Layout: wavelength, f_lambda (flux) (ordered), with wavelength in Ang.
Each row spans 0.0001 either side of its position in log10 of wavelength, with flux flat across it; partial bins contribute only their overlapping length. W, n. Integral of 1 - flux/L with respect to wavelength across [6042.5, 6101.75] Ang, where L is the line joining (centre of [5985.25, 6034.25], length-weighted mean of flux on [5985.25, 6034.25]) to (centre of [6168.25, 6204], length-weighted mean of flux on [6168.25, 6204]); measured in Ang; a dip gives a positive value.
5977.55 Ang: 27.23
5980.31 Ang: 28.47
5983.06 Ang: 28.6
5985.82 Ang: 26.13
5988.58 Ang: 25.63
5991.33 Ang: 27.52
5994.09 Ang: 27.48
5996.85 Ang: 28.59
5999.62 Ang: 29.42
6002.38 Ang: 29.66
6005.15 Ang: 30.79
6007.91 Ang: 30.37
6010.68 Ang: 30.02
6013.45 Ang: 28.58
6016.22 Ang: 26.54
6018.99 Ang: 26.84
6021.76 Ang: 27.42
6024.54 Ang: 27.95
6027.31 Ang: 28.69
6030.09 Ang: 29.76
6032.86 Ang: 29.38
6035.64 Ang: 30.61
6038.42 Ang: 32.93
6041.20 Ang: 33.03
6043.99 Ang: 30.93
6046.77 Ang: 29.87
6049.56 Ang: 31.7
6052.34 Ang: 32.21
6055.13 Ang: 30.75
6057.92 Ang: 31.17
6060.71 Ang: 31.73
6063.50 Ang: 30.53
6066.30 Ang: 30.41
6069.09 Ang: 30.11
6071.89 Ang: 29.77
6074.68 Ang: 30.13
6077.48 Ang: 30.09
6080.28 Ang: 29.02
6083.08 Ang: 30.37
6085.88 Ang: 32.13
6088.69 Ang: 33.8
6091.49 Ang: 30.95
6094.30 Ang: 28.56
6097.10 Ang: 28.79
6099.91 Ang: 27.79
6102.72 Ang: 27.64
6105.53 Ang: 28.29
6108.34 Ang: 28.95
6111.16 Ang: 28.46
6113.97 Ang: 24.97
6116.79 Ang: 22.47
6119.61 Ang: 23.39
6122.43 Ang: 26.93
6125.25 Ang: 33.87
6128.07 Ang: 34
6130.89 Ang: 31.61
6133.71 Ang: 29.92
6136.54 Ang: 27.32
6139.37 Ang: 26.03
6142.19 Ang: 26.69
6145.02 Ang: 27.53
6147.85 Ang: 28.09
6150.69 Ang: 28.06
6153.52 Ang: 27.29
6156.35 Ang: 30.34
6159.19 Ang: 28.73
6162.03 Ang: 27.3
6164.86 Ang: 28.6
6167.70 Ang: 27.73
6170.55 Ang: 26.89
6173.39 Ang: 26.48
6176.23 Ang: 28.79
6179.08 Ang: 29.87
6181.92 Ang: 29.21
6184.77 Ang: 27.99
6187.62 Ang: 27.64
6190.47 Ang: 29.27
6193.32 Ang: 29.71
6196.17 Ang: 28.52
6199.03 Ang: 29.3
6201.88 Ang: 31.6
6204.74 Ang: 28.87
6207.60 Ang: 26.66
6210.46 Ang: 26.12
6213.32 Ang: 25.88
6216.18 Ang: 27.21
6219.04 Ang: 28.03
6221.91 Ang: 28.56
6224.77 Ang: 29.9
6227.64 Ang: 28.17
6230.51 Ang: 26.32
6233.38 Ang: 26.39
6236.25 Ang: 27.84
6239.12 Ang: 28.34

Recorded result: -4.1 Ang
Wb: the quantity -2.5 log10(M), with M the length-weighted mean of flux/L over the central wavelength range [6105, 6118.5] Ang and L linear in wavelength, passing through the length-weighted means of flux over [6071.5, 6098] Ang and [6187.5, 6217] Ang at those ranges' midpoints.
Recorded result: 0.14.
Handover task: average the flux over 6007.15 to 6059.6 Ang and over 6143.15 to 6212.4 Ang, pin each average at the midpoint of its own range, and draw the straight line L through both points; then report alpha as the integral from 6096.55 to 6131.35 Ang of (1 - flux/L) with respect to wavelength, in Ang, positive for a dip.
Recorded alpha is 1.1 Ang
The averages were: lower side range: 29.9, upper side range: 28.3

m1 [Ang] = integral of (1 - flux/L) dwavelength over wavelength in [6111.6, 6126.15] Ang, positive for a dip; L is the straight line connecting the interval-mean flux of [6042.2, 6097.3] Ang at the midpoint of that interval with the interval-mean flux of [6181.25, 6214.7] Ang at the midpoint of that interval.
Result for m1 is 1.8 Ang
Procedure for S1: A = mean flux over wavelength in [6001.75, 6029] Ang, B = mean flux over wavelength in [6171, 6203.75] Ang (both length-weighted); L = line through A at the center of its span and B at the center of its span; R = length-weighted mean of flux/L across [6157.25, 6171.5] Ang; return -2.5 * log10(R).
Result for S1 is 0.03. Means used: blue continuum 28.7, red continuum 28.9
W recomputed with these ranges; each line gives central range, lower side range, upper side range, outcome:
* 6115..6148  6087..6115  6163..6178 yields 0.3 Ang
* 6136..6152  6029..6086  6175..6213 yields 1.2 Ang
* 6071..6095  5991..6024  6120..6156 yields -1.6 Ang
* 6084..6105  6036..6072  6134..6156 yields -0.2 Ang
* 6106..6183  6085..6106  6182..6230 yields 2.6 Ang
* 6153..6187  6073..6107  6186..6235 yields 0.5 Ang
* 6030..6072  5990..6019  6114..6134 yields -3.4 Ang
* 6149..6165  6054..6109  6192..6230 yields 0.4 Ang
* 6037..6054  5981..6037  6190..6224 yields -2.0 Ang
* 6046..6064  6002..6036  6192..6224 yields -1.5 Ang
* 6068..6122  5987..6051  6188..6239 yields 0.3 Ang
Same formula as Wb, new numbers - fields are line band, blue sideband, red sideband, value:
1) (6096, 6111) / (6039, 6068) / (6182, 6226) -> 0.075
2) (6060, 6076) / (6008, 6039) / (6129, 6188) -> -0.062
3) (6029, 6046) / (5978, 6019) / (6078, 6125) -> -0.099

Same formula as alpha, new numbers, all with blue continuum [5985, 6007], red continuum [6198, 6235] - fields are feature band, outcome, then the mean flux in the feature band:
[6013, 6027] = 0.4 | 27.5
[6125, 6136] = -1.5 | 31.8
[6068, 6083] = -0.9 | 29.9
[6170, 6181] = -0.1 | 28.2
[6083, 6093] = -1.4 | 32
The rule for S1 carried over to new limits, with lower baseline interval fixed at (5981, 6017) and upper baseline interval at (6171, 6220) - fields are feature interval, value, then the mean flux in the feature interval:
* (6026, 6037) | -0.045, 29.6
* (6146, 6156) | 0.010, 28.1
